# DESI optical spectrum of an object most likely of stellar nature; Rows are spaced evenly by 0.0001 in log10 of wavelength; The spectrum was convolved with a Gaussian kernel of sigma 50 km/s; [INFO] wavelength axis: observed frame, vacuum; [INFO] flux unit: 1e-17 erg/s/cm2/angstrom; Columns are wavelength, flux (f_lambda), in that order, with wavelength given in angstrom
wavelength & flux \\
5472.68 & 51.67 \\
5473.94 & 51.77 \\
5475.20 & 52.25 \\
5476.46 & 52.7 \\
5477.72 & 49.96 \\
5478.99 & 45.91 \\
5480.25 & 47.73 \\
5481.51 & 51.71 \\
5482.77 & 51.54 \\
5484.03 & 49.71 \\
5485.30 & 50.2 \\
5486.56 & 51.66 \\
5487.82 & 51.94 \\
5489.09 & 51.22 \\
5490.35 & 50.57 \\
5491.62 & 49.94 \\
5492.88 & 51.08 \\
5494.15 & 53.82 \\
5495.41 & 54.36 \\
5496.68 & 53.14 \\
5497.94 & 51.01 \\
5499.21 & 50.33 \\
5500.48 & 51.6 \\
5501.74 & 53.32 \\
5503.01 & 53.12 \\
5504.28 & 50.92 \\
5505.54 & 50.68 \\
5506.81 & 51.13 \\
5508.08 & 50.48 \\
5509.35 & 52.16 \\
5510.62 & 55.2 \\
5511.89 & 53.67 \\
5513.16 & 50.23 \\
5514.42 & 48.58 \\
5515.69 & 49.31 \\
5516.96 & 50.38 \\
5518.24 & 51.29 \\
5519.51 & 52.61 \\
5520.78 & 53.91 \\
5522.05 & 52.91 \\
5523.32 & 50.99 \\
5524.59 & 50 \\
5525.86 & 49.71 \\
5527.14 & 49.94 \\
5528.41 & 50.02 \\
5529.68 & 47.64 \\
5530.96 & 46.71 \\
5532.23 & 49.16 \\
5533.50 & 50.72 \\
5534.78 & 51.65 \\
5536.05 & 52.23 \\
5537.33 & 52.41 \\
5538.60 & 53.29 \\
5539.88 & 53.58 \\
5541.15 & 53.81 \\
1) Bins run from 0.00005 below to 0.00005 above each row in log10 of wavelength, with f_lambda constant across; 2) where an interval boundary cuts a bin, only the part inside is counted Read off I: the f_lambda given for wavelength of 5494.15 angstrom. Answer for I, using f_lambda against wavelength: 53.82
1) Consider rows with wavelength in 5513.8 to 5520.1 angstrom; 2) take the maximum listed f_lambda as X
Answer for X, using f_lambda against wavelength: 52.61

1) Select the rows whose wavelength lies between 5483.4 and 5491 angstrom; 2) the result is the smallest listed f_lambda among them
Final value 49.71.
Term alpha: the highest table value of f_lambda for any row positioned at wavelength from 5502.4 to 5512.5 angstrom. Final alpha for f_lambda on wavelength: 55.2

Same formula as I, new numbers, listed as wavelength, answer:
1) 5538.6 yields 53.29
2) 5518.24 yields 51.29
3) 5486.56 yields 51.66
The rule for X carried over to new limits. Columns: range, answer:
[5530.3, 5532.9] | 49.16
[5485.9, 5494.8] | 53.82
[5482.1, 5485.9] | 51.54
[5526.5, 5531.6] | 50.02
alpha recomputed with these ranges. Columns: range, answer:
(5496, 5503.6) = 53.32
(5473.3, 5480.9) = 52.7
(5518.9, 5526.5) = 53.91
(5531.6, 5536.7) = 52.23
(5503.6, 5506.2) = 50.92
